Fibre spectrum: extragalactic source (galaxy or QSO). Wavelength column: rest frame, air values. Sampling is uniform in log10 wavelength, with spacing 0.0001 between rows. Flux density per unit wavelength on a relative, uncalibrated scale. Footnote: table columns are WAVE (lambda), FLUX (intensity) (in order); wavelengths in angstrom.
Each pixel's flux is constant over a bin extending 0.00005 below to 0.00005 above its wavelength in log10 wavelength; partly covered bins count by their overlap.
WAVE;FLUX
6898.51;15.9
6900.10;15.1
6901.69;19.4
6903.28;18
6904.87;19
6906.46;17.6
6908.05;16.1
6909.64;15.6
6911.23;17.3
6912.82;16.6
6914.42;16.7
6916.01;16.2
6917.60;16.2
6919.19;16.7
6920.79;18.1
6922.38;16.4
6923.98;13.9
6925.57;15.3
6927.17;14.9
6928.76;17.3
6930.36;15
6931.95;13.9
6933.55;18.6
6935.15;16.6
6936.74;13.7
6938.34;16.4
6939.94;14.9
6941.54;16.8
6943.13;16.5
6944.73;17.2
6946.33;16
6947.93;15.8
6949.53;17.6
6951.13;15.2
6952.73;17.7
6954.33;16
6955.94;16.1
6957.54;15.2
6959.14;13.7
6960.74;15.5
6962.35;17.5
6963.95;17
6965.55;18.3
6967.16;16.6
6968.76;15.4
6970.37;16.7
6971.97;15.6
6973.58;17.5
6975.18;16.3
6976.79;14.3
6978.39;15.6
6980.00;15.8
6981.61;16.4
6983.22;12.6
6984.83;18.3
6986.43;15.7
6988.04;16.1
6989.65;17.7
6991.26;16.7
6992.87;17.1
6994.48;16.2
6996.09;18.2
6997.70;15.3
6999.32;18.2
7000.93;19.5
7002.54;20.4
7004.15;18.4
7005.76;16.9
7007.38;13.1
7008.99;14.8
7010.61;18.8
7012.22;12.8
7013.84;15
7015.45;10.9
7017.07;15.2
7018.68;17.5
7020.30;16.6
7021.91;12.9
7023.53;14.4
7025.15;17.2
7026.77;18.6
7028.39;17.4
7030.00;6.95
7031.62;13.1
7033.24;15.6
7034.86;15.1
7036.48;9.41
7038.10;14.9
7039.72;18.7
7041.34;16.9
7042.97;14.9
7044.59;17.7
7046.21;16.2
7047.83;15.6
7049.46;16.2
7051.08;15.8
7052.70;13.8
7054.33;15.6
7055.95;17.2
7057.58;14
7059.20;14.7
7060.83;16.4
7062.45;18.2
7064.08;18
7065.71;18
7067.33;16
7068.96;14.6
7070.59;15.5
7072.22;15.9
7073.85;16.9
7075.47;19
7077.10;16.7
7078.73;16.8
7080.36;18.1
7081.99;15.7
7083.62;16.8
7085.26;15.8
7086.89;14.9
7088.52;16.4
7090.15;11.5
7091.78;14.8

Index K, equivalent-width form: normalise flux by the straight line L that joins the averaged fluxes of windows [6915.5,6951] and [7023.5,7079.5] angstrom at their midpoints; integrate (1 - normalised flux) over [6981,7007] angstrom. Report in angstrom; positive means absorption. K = -1.83 angstrom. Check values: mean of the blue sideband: 16.1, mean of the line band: 17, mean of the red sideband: 15.8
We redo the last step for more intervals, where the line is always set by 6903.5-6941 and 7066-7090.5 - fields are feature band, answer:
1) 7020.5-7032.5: 1.3 angstrom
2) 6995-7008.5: -1.0 angstrom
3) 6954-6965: 0.2 angstrom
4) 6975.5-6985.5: 0.4 angstrom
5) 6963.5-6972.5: -0.2 angstrom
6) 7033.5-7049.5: 0.6 angstrom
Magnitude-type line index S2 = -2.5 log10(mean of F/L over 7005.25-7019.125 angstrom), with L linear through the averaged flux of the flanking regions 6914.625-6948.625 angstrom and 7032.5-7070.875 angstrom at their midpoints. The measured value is 0.07 mag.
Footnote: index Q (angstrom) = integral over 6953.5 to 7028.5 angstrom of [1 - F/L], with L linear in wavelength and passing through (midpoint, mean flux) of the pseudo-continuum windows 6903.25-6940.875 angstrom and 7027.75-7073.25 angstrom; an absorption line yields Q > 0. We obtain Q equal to -1.8 angstrom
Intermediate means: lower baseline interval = 16.3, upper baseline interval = 15.4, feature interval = 16.2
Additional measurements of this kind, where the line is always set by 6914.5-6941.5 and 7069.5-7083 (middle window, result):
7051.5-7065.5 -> 0.5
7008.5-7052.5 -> 3.7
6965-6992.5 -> 0.0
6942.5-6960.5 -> 0.0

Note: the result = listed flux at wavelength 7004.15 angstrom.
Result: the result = 18.4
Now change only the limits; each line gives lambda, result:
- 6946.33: 16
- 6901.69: 19.4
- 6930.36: 15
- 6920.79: 18.1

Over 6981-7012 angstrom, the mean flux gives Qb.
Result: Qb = 16.8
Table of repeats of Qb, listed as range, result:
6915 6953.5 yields 16.1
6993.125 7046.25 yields 15.7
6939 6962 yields 16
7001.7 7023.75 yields 15.6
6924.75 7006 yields 16.4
